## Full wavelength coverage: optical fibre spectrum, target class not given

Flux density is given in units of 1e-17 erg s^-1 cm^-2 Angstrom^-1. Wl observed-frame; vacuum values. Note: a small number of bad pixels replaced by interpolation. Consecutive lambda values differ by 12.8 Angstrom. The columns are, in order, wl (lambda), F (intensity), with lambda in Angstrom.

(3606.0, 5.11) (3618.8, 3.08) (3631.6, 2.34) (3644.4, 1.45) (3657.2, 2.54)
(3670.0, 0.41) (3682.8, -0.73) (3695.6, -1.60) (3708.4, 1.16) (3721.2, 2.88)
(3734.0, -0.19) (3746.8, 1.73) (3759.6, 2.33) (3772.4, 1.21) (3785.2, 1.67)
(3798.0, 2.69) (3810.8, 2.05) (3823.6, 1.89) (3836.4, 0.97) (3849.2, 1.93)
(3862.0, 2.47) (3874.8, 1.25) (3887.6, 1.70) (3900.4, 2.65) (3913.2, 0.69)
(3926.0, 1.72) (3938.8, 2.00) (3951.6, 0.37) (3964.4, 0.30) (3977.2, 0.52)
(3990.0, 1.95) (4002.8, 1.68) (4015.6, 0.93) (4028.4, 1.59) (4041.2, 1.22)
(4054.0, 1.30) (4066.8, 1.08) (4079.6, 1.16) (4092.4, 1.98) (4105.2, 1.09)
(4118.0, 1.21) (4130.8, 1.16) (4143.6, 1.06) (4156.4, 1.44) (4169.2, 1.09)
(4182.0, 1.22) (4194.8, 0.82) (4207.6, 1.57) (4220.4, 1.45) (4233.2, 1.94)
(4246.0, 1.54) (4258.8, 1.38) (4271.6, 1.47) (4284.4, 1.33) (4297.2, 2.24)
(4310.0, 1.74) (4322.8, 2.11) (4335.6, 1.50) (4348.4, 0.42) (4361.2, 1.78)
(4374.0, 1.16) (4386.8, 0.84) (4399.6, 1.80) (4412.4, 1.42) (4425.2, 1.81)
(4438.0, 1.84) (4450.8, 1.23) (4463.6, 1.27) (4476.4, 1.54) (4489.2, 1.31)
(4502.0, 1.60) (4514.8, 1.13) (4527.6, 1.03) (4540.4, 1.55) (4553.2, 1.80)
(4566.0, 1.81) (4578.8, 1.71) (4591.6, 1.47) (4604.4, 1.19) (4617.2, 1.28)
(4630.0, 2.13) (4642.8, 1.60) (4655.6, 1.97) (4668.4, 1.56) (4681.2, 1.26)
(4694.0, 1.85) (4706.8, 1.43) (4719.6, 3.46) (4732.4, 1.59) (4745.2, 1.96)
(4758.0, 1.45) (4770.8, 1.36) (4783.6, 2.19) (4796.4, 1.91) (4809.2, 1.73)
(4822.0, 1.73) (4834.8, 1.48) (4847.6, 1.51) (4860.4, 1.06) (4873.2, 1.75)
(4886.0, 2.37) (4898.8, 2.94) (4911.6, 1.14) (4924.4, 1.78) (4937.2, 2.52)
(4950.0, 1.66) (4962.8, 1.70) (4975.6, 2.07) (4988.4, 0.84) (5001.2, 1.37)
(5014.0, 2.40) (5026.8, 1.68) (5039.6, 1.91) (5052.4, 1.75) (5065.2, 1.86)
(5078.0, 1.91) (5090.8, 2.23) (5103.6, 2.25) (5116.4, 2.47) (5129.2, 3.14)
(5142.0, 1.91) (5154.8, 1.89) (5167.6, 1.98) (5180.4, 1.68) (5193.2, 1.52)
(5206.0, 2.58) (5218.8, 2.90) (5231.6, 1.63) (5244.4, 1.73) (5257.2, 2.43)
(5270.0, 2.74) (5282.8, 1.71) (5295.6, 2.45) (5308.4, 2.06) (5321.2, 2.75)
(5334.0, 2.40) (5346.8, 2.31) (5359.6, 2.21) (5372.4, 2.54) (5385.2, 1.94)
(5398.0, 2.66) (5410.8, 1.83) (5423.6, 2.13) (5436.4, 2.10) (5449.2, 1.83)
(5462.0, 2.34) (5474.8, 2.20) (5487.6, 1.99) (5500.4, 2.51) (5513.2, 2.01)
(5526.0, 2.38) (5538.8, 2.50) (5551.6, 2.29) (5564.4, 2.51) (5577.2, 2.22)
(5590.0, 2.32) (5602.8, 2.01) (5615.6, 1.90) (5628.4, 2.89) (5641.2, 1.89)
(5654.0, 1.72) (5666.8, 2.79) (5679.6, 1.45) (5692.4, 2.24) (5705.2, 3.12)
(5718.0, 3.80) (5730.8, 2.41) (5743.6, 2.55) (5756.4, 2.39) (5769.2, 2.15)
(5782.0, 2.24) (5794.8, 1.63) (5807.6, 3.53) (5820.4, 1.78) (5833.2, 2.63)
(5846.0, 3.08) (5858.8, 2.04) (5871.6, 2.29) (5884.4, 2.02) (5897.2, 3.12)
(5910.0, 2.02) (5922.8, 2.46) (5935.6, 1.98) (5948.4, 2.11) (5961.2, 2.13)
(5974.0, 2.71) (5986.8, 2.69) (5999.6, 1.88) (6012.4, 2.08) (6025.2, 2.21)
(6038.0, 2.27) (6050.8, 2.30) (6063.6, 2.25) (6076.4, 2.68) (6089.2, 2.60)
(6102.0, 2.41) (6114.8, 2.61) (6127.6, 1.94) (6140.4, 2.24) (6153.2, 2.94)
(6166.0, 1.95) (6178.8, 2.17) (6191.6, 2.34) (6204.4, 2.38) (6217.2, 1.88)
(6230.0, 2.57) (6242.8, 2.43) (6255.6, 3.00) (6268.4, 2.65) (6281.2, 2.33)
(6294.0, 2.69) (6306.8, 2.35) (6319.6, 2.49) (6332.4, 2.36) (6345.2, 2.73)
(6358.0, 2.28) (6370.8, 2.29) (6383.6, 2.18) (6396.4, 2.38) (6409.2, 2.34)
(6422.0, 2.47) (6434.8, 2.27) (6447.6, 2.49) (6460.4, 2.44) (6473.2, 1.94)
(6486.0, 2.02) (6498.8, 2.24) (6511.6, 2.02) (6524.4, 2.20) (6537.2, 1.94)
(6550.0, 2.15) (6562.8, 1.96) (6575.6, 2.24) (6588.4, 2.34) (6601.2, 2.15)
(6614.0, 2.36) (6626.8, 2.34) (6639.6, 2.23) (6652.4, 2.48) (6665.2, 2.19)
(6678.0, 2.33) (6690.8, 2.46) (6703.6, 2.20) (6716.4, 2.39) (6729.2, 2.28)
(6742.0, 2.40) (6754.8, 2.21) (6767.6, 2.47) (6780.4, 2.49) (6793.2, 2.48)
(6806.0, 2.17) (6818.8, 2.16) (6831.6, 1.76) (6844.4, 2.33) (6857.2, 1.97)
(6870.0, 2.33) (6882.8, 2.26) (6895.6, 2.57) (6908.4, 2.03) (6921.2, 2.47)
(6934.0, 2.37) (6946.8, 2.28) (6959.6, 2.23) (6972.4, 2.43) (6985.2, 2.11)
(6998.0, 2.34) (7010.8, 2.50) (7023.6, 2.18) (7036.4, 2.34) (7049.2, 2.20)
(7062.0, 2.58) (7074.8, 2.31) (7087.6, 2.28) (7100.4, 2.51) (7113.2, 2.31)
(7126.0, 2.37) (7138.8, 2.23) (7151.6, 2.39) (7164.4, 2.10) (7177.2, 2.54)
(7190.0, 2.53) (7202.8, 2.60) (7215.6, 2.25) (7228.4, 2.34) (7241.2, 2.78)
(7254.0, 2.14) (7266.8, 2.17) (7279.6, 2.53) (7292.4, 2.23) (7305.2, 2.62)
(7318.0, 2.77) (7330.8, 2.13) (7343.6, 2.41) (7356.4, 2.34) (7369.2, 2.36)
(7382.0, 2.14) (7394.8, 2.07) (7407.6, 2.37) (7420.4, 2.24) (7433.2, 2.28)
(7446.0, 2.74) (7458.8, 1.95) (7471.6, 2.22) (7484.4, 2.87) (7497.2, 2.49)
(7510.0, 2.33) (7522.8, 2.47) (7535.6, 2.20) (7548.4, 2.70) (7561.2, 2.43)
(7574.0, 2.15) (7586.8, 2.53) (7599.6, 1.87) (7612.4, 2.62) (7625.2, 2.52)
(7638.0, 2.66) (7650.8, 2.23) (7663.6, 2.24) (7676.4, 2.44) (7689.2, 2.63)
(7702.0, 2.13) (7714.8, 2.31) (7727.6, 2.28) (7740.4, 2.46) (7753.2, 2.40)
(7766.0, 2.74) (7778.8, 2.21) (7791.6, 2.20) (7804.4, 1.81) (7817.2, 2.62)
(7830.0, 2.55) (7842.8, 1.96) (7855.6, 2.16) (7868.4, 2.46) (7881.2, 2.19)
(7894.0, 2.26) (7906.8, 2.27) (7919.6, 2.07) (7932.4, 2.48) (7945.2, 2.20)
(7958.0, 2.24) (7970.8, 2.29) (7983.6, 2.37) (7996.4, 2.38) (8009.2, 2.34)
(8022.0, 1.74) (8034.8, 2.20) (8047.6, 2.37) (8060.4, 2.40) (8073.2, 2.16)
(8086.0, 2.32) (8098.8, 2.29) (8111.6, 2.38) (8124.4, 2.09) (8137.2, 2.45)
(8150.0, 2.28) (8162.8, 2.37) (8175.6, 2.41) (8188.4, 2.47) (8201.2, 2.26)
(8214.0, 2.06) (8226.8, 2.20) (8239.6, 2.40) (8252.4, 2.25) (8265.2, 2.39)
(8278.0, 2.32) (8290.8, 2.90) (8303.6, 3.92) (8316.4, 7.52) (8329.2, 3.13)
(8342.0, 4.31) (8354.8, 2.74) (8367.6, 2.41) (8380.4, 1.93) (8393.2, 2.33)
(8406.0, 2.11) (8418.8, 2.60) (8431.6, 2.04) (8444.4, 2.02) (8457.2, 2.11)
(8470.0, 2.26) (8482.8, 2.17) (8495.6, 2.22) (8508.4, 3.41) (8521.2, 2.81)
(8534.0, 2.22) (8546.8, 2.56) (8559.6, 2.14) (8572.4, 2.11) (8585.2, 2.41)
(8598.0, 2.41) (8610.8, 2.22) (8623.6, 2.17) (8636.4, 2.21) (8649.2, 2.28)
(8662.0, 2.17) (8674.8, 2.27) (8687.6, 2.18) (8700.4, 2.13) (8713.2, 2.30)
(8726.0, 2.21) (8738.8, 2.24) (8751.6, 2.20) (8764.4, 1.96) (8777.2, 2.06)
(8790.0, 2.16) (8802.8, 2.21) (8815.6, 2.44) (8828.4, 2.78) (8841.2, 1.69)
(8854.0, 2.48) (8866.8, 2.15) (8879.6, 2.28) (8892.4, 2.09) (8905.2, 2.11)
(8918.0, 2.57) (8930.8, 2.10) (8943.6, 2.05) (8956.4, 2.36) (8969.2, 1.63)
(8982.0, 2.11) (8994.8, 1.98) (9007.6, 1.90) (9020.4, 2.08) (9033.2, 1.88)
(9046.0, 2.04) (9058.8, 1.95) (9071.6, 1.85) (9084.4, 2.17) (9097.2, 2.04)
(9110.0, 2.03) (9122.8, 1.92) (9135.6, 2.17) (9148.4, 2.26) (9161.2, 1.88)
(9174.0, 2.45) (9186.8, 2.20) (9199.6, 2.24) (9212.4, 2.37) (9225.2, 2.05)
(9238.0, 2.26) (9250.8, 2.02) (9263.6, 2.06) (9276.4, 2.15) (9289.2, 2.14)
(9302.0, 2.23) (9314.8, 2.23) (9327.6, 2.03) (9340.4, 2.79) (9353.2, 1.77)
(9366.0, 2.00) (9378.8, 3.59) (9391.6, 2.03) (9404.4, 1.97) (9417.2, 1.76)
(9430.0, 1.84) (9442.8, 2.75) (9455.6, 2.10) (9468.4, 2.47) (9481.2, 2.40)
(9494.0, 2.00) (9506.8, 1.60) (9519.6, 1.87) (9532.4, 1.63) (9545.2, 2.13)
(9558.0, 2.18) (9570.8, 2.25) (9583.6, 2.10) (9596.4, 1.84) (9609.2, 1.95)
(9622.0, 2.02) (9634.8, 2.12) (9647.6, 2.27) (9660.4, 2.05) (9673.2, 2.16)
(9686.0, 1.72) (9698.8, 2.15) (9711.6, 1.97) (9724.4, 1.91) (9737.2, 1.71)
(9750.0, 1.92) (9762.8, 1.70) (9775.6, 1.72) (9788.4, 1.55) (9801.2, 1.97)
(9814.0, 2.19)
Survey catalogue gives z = 0.266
